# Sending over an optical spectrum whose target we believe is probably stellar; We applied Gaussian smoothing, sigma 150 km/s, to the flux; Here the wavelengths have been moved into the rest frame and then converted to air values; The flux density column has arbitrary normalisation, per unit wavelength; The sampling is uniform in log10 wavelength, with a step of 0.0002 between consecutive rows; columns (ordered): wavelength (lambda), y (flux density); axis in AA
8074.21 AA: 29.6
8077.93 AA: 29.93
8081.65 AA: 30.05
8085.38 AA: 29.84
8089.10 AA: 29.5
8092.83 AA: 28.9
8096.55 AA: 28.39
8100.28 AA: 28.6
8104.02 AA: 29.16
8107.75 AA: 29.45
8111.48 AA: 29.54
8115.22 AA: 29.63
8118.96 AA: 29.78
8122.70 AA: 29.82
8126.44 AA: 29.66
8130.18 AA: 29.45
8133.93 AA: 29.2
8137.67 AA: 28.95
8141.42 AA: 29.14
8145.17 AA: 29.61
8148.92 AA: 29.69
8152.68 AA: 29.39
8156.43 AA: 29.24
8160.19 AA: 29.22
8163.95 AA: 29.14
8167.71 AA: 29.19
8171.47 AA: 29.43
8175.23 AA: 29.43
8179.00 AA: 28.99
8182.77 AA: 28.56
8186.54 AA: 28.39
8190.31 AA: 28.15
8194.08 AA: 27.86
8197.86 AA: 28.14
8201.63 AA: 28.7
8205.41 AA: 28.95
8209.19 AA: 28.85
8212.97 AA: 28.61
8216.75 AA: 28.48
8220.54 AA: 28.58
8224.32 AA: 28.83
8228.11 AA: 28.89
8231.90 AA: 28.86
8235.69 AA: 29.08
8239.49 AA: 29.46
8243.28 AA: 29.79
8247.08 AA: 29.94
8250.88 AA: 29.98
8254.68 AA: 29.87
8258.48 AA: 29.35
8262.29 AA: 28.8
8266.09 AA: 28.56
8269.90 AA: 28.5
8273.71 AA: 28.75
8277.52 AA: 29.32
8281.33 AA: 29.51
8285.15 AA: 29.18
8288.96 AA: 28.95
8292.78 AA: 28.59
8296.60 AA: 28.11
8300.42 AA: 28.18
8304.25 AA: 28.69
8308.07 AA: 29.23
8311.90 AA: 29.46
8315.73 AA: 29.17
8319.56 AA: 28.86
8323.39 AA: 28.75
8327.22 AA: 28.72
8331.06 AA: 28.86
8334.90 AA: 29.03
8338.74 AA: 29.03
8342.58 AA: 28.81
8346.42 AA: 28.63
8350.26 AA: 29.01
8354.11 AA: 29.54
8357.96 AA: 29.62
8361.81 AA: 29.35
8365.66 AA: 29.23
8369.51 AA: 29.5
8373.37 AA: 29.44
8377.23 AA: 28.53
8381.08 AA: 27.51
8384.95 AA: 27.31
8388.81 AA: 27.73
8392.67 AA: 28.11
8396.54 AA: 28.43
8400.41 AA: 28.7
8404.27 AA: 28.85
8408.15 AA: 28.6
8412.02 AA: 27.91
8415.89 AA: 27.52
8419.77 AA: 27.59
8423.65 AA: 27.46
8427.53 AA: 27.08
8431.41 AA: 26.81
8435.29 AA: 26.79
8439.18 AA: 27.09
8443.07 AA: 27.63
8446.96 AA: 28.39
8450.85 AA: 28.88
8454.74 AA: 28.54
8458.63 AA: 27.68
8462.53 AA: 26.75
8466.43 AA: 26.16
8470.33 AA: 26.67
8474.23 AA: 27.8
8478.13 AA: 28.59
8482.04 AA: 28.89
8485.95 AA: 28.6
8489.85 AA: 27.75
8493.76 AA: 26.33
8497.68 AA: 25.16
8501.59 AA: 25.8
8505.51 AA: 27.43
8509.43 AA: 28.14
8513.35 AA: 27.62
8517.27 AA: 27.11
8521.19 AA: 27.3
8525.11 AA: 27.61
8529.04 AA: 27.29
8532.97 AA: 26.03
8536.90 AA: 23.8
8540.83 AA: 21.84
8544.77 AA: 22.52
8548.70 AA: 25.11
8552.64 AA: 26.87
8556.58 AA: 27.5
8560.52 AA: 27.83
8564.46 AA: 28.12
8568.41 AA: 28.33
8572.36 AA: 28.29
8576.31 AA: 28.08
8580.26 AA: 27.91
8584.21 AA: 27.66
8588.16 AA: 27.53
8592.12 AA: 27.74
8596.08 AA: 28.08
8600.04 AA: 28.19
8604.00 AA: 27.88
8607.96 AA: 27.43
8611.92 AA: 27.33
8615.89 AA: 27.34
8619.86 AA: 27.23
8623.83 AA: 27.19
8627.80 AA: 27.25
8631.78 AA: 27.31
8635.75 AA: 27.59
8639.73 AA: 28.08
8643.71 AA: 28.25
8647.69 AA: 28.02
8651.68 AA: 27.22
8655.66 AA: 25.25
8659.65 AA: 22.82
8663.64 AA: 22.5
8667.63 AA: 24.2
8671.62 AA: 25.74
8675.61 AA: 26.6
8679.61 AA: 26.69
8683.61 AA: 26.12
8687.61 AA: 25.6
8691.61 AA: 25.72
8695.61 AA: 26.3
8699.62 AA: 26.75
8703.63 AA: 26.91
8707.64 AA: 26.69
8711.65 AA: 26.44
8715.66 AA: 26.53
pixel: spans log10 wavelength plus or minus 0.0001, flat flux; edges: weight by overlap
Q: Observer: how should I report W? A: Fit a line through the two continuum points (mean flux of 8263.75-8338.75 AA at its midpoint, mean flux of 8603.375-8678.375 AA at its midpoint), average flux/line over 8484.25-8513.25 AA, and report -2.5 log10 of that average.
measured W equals 0.02 mag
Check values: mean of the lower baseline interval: 28.9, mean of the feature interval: 27.1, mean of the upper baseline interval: 26.6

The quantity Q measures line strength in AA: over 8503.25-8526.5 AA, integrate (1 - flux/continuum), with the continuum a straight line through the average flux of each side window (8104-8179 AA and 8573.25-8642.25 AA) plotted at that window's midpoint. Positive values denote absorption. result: 0.4 AA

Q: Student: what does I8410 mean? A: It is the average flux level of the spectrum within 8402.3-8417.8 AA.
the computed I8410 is 28.2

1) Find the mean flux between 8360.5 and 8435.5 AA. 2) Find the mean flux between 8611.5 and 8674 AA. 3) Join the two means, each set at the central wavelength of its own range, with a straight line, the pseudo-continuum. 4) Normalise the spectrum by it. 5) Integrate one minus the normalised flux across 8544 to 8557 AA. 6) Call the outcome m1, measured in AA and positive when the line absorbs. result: 0.7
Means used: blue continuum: 28.1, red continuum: 26.4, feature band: 25.5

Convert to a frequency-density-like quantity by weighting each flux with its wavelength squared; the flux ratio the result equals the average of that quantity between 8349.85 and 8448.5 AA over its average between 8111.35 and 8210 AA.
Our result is 1.03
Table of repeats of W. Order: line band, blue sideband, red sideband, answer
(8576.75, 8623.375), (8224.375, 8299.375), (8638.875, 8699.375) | -0.048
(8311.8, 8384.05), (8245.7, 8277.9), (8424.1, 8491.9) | -0.017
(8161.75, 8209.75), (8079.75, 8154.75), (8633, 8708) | 0.009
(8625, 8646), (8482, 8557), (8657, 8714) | -0.074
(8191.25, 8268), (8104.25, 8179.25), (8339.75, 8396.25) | 0.006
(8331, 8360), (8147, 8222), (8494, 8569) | -0.053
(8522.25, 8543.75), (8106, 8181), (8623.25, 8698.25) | 0.072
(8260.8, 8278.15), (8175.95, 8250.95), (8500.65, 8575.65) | -0.012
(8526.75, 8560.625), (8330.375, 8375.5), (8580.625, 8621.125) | 0.110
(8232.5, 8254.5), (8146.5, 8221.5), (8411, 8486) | -0.039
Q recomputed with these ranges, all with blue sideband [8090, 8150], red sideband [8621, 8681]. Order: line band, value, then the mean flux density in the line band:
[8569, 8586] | -0.8 AA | 28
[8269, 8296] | -0.5 AA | 28.9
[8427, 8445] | 0.3 AA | 27.1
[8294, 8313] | -0.3 AA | 28.7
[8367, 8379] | -0.6 AA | 29.2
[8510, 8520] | -0.1 AA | 27.5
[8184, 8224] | 0.5 AA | 28.5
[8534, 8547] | 1.9 AA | 23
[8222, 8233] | -0.1 AA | 28.9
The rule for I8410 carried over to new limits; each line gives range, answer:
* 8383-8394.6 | 27.7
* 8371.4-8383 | 28.5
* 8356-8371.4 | 29.4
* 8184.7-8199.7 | 28.1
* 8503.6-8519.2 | 27.6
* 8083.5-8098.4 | 29.2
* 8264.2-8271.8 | 28.5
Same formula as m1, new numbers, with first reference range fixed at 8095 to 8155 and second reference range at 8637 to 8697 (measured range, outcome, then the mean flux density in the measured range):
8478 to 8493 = -0.7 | 28.3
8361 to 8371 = -0.5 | 29.4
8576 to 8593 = -0.8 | 27.8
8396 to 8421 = -0.6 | 28.2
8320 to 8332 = -0.3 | 28.8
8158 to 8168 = 0.0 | 29.2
